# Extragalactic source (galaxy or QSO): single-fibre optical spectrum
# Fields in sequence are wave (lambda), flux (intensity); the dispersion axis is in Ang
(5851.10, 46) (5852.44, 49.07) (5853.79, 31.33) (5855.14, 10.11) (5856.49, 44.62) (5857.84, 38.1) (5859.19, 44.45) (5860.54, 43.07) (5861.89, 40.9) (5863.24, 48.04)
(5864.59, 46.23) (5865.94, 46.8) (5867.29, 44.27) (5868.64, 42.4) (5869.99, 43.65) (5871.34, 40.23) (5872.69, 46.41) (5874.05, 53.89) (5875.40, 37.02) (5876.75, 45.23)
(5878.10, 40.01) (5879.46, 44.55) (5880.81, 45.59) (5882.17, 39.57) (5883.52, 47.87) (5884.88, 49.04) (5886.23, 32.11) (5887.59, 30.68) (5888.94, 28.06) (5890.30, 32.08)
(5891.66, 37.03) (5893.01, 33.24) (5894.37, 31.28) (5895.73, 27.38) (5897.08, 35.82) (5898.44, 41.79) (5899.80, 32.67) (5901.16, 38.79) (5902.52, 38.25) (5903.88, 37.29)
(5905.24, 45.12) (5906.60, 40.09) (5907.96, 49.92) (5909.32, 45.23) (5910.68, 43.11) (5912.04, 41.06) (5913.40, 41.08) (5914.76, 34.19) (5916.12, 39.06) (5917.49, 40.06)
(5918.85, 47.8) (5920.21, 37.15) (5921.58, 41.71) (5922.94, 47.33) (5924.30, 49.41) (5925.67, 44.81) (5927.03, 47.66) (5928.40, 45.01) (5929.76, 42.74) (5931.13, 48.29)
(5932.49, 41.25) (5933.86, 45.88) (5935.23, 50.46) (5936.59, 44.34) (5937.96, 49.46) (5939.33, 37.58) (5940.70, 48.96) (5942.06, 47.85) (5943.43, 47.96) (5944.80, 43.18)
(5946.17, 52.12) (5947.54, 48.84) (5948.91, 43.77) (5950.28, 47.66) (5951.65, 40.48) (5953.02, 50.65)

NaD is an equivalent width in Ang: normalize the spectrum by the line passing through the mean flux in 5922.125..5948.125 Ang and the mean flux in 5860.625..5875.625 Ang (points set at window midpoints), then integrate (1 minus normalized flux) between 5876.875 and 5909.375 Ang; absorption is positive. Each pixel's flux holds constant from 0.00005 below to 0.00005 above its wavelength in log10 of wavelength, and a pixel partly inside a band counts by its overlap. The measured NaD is 4.9 Ang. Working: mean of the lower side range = 44.7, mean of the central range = 38.5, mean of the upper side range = 46.5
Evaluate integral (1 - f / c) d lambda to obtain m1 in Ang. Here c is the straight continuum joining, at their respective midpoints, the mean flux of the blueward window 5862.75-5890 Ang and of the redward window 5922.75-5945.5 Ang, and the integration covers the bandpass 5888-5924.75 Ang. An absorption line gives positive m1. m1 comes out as 4.4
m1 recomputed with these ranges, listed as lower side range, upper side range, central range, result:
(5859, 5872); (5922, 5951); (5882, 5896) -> 2.9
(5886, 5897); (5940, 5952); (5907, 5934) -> -2.6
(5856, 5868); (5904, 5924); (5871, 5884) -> -0.2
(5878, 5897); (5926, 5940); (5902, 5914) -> -0.5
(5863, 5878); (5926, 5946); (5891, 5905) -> 3.0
